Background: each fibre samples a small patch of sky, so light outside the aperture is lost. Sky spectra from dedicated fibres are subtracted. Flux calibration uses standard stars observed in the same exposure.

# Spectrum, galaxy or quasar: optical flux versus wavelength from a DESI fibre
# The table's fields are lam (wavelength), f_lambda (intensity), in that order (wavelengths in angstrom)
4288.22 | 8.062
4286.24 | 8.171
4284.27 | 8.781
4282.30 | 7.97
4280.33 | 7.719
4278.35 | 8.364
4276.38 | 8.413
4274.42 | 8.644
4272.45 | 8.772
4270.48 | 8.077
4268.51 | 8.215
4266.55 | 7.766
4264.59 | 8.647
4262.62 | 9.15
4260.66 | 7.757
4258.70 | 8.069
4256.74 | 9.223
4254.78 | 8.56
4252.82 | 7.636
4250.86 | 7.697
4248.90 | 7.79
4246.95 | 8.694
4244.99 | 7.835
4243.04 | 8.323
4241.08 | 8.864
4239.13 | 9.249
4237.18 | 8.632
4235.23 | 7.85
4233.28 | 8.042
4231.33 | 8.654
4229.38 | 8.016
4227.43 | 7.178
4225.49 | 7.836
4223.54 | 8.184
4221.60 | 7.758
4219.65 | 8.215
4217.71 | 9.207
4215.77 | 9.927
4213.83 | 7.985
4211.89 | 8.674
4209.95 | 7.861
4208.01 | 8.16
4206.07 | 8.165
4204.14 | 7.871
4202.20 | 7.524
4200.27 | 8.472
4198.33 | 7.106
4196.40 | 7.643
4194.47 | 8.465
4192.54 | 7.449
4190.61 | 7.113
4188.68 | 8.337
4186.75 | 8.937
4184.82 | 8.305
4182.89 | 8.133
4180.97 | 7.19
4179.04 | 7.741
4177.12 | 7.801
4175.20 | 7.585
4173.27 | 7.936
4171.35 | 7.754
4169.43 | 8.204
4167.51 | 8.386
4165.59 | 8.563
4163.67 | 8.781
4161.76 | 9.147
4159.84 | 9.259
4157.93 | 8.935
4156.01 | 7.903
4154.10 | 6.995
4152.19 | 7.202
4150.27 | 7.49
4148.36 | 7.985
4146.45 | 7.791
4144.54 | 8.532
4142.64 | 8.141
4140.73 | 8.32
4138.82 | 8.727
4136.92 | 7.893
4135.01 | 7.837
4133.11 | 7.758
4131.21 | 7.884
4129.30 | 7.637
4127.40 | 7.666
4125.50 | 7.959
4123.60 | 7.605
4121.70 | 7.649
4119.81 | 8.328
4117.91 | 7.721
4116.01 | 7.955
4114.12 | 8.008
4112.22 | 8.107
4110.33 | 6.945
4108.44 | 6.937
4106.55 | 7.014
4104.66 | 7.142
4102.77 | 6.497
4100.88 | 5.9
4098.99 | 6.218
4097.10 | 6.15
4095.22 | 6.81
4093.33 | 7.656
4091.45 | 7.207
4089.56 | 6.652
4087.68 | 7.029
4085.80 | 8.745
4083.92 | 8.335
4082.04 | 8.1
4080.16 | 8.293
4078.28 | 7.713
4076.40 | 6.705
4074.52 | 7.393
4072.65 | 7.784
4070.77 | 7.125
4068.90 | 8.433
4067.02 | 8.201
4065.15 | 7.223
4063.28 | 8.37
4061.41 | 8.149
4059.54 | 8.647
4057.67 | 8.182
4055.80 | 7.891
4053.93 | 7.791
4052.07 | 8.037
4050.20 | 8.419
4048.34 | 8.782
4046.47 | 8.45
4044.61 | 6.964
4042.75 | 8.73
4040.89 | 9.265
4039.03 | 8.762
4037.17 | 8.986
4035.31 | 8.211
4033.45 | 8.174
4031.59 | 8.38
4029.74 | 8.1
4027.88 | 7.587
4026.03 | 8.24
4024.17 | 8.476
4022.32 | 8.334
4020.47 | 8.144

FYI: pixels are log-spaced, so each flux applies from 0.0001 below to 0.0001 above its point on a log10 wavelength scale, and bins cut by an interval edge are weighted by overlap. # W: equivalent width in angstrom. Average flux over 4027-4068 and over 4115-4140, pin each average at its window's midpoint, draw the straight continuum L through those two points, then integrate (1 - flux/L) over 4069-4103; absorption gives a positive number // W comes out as 3.35 angstrom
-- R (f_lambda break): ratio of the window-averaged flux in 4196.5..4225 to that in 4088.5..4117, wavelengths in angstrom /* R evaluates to 1.17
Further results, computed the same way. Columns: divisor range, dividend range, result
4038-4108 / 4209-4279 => 1.08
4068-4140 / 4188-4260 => 1.09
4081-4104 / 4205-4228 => 1.16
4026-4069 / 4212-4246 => 1.01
